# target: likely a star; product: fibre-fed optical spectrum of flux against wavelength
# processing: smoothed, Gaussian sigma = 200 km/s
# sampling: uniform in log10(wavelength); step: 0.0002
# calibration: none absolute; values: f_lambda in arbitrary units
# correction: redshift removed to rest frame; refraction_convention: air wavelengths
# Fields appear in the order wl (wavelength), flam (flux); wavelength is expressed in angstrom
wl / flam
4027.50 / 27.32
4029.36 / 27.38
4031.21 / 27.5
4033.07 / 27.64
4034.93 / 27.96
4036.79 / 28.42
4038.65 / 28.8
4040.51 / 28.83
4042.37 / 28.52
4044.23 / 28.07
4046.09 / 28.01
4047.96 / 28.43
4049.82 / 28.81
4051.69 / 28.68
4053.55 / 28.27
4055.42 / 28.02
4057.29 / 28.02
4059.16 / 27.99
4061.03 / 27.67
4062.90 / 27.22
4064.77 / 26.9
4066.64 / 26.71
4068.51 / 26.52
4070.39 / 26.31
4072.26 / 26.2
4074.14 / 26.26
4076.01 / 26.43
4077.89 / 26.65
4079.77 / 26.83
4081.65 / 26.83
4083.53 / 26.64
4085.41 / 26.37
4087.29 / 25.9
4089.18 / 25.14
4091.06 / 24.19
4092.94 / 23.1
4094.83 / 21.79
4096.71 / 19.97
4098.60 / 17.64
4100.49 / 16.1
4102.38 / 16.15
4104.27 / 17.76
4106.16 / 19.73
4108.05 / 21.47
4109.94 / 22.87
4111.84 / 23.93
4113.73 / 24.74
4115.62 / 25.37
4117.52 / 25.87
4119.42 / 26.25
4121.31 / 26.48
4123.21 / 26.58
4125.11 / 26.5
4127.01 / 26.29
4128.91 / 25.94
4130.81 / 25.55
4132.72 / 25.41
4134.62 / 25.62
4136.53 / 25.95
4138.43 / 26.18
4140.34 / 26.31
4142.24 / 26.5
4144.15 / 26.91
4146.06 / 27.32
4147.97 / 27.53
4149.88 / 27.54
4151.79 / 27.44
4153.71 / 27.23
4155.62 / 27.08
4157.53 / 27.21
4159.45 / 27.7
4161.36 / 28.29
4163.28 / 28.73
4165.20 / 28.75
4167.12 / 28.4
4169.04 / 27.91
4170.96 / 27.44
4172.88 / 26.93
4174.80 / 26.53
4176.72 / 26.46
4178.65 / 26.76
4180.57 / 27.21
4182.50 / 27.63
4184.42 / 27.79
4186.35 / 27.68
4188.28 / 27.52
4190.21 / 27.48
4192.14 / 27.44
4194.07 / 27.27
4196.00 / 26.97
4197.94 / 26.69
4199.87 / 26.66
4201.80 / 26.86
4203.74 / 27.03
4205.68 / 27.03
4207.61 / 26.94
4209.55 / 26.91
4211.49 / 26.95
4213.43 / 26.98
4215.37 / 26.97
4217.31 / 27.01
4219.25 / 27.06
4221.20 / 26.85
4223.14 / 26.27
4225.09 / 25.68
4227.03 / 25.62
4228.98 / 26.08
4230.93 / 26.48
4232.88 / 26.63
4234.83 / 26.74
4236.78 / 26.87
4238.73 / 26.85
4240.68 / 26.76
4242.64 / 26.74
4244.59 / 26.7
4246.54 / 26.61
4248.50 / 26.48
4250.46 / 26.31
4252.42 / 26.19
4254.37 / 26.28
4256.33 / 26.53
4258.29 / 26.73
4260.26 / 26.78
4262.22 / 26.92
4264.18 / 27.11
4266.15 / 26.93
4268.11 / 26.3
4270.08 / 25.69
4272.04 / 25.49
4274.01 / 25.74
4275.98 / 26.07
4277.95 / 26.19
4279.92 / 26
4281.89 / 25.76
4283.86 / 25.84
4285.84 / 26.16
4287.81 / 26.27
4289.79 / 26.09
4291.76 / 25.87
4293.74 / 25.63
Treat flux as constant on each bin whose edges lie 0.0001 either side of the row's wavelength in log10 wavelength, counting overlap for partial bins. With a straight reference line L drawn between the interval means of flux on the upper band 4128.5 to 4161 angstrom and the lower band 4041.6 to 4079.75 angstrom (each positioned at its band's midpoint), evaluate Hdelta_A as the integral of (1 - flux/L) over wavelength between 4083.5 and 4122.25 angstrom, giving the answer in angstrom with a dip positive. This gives 6.4 angstrom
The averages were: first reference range 27.5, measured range 22.6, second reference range 26.7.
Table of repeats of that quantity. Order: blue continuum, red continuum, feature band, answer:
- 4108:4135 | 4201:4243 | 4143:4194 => -2.94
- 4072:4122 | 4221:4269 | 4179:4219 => -2.42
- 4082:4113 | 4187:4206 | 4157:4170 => -1.44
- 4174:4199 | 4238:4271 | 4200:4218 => 0.02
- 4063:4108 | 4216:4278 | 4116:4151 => -2.57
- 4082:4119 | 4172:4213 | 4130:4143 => -0.88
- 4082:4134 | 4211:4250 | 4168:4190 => -1.70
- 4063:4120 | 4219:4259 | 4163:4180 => -1.47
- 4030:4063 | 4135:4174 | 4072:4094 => 1.62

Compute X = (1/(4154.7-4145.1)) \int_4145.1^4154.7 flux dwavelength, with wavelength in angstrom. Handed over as 27.4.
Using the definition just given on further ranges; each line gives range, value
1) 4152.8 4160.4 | 27.3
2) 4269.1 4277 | 25.8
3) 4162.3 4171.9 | 28.2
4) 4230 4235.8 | 26.6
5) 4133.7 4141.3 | 26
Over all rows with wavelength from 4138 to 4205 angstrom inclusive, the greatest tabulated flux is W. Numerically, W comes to 28.75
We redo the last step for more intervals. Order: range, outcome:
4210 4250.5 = 27.06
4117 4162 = 28.29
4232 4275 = 27.11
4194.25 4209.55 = 27.03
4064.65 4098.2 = 26.9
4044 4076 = 28.81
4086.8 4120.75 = 26.25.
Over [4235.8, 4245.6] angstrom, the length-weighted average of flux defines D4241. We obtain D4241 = 26.8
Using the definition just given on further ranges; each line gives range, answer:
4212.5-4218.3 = 27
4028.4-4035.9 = 27.6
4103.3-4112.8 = 21.1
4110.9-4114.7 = 24.4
